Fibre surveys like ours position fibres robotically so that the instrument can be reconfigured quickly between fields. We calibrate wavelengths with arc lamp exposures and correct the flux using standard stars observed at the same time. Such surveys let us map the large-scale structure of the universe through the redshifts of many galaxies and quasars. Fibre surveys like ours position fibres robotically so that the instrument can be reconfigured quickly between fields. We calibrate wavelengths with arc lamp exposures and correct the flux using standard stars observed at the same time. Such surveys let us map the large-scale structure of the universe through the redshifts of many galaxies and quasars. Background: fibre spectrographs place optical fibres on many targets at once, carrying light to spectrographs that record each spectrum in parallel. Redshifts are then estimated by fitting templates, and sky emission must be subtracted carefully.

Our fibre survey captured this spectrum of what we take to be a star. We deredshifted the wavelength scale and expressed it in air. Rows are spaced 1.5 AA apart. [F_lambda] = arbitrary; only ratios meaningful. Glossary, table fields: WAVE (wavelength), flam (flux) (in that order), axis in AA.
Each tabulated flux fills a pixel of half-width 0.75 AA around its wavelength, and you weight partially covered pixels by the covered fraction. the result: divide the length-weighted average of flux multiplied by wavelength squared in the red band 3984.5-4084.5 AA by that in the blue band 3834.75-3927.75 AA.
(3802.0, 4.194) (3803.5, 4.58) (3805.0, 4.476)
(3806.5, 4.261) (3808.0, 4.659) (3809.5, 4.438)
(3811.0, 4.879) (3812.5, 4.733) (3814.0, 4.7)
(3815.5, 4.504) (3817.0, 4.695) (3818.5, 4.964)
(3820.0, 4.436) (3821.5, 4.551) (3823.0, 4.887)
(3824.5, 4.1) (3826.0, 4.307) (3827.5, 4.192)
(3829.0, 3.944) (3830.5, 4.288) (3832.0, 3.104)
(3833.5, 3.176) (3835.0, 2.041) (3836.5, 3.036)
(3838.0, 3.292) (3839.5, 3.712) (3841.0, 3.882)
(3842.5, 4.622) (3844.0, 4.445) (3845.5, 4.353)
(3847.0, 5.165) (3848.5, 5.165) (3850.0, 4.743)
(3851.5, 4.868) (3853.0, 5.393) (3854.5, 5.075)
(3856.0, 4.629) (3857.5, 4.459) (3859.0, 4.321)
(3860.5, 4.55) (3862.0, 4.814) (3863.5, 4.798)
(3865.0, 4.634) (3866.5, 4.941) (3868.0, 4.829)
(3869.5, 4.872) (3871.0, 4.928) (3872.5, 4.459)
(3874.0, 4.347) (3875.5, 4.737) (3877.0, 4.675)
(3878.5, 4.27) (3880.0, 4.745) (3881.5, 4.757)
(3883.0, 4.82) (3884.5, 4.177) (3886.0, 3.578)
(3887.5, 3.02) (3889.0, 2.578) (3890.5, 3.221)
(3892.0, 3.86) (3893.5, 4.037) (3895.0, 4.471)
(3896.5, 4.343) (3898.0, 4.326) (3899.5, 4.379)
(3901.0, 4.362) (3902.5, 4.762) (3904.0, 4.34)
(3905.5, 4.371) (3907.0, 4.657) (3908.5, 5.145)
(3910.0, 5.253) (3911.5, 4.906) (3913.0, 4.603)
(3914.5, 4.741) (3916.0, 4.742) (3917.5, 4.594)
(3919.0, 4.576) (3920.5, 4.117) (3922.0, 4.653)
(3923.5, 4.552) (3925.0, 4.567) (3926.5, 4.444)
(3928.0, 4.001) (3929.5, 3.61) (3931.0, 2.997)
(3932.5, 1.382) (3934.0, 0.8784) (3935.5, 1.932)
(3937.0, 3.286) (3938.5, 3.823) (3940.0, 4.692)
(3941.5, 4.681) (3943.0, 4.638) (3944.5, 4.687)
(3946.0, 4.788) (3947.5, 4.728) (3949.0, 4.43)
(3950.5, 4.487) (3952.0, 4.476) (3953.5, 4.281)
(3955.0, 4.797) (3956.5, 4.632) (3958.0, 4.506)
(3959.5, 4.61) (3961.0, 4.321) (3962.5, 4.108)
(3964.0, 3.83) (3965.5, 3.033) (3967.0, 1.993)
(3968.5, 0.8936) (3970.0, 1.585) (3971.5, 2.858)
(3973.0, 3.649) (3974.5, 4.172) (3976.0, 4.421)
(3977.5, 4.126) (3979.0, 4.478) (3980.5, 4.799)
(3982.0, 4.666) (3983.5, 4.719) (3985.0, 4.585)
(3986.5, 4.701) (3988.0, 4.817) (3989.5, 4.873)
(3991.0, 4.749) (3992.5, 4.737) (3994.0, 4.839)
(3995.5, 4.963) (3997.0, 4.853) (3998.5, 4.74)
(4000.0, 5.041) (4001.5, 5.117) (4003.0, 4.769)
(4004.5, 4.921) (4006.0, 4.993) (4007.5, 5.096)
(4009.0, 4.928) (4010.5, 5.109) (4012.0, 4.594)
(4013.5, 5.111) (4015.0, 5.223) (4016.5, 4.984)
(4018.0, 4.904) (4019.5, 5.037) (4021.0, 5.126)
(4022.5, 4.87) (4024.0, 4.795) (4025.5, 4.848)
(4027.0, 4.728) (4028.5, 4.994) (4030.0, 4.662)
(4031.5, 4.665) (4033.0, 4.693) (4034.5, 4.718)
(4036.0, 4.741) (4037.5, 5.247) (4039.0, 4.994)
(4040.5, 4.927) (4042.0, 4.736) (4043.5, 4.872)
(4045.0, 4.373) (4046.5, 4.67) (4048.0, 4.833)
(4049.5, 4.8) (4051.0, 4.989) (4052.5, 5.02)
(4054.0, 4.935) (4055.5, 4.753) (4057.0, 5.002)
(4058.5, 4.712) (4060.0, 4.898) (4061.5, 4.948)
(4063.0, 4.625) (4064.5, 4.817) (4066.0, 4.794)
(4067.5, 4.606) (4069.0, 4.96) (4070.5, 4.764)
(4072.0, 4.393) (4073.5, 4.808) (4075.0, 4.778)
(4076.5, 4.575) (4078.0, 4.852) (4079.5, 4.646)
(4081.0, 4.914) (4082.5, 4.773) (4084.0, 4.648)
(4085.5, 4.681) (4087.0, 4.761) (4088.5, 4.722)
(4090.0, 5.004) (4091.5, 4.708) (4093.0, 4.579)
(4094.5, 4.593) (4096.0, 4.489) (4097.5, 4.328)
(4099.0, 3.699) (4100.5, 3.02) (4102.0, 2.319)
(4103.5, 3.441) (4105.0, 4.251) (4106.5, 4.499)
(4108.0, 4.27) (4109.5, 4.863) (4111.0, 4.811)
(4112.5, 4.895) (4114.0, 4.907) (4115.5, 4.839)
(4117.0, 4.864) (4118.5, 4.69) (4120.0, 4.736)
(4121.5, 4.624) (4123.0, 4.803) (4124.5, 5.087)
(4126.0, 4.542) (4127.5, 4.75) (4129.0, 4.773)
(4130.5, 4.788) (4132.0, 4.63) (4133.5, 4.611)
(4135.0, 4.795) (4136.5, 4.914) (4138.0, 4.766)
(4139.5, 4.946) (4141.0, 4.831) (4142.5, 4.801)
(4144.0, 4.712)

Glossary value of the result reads 1.18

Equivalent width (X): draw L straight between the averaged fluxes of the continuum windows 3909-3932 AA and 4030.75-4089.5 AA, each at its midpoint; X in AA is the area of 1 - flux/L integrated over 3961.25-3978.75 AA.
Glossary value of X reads 5.1 AA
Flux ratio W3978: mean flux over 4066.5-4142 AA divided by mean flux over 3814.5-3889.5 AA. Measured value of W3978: 1.06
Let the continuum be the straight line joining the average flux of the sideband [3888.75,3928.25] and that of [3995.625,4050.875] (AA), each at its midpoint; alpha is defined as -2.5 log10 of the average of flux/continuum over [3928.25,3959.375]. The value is 0.17 mag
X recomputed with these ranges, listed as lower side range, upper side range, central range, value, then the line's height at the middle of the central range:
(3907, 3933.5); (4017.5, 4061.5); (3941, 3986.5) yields 4.1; 4.48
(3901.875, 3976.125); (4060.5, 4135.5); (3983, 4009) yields -4.0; 4.21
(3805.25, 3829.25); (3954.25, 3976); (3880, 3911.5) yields -2.0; 4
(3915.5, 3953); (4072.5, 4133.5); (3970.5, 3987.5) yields -0.5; 4.14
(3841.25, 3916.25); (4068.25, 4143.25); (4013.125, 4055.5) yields -2.8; 4.57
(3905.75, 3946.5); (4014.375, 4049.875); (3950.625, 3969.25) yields 2.2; 4.35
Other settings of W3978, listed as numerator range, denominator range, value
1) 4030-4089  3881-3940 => 1.19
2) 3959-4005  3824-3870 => 0.97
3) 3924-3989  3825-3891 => 0.91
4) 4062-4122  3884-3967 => 1.11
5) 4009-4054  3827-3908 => 1.14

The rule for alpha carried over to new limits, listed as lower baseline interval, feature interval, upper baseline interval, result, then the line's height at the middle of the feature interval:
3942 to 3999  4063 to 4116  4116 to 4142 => 0.03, 4.64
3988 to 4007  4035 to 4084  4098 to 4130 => -0.04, 4.63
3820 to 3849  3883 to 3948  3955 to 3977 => -0.10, 3.71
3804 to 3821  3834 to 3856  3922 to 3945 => 0.02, 4.35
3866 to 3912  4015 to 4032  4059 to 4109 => -0.10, 4.46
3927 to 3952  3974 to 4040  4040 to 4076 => -0.12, 4.33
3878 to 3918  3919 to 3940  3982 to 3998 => 0.27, 4.49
